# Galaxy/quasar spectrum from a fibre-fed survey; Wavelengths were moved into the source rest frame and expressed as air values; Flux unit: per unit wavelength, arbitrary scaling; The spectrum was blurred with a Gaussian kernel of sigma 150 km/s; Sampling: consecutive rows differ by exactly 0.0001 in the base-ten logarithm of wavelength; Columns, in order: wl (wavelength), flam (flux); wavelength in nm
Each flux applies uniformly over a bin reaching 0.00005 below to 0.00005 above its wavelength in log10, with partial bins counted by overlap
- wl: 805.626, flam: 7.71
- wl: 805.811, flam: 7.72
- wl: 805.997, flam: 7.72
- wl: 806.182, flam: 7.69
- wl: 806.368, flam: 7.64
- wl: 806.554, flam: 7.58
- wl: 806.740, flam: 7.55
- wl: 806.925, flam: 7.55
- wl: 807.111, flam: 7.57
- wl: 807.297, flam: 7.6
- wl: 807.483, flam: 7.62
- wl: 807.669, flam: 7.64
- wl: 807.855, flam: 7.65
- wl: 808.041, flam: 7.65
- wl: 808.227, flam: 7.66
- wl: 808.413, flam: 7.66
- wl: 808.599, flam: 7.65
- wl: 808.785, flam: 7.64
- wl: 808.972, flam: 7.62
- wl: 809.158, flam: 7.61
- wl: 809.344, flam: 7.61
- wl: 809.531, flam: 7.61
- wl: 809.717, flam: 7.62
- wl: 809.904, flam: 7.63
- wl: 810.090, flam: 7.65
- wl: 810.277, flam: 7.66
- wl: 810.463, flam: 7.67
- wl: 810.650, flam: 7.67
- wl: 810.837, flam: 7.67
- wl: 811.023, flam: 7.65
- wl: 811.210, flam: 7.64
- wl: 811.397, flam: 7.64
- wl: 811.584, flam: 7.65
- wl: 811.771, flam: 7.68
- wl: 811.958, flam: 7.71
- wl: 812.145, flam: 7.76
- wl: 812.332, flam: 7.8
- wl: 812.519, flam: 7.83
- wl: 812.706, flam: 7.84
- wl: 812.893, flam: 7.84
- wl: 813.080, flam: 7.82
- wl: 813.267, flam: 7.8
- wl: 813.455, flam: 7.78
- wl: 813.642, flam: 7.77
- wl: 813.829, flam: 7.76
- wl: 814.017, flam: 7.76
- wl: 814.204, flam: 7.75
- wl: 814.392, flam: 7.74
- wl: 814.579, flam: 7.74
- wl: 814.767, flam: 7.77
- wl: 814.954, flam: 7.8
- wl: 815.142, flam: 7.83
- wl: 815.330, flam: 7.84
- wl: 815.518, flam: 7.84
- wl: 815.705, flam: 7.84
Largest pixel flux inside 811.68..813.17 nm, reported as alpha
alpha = 7.84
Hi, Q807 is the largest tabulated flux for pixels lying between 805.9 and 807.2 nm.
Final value 7.72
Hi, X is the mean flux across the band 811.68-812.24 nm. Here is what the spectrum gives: 7.72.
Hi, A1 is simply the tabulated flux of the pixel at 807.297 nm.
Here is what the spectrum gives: 7.6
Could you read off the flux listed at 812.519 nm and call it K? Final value 7.83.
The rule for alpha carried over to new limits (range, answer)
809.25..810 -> 7.63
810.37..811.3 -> 7.67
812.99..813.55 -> 7.82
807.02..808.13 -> 7.65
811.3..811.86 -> 7.68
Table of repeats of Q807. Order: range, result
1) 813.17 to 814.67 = 7.8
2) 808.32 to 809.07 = 7.66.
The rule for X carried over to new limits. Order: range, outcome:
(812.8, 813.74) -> 7.81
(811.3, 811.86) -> 7.65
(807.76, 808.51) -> 7.66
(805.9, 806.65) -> 7.65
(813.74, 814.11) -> 7.75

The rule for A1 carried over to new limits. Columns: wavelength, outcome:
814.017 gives 7.76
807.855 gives 7.65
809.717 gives 7.62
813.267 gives 7.8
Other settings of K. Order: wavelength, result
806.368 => 7.64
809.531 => 7.61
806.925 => 7.55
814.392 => 7.74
